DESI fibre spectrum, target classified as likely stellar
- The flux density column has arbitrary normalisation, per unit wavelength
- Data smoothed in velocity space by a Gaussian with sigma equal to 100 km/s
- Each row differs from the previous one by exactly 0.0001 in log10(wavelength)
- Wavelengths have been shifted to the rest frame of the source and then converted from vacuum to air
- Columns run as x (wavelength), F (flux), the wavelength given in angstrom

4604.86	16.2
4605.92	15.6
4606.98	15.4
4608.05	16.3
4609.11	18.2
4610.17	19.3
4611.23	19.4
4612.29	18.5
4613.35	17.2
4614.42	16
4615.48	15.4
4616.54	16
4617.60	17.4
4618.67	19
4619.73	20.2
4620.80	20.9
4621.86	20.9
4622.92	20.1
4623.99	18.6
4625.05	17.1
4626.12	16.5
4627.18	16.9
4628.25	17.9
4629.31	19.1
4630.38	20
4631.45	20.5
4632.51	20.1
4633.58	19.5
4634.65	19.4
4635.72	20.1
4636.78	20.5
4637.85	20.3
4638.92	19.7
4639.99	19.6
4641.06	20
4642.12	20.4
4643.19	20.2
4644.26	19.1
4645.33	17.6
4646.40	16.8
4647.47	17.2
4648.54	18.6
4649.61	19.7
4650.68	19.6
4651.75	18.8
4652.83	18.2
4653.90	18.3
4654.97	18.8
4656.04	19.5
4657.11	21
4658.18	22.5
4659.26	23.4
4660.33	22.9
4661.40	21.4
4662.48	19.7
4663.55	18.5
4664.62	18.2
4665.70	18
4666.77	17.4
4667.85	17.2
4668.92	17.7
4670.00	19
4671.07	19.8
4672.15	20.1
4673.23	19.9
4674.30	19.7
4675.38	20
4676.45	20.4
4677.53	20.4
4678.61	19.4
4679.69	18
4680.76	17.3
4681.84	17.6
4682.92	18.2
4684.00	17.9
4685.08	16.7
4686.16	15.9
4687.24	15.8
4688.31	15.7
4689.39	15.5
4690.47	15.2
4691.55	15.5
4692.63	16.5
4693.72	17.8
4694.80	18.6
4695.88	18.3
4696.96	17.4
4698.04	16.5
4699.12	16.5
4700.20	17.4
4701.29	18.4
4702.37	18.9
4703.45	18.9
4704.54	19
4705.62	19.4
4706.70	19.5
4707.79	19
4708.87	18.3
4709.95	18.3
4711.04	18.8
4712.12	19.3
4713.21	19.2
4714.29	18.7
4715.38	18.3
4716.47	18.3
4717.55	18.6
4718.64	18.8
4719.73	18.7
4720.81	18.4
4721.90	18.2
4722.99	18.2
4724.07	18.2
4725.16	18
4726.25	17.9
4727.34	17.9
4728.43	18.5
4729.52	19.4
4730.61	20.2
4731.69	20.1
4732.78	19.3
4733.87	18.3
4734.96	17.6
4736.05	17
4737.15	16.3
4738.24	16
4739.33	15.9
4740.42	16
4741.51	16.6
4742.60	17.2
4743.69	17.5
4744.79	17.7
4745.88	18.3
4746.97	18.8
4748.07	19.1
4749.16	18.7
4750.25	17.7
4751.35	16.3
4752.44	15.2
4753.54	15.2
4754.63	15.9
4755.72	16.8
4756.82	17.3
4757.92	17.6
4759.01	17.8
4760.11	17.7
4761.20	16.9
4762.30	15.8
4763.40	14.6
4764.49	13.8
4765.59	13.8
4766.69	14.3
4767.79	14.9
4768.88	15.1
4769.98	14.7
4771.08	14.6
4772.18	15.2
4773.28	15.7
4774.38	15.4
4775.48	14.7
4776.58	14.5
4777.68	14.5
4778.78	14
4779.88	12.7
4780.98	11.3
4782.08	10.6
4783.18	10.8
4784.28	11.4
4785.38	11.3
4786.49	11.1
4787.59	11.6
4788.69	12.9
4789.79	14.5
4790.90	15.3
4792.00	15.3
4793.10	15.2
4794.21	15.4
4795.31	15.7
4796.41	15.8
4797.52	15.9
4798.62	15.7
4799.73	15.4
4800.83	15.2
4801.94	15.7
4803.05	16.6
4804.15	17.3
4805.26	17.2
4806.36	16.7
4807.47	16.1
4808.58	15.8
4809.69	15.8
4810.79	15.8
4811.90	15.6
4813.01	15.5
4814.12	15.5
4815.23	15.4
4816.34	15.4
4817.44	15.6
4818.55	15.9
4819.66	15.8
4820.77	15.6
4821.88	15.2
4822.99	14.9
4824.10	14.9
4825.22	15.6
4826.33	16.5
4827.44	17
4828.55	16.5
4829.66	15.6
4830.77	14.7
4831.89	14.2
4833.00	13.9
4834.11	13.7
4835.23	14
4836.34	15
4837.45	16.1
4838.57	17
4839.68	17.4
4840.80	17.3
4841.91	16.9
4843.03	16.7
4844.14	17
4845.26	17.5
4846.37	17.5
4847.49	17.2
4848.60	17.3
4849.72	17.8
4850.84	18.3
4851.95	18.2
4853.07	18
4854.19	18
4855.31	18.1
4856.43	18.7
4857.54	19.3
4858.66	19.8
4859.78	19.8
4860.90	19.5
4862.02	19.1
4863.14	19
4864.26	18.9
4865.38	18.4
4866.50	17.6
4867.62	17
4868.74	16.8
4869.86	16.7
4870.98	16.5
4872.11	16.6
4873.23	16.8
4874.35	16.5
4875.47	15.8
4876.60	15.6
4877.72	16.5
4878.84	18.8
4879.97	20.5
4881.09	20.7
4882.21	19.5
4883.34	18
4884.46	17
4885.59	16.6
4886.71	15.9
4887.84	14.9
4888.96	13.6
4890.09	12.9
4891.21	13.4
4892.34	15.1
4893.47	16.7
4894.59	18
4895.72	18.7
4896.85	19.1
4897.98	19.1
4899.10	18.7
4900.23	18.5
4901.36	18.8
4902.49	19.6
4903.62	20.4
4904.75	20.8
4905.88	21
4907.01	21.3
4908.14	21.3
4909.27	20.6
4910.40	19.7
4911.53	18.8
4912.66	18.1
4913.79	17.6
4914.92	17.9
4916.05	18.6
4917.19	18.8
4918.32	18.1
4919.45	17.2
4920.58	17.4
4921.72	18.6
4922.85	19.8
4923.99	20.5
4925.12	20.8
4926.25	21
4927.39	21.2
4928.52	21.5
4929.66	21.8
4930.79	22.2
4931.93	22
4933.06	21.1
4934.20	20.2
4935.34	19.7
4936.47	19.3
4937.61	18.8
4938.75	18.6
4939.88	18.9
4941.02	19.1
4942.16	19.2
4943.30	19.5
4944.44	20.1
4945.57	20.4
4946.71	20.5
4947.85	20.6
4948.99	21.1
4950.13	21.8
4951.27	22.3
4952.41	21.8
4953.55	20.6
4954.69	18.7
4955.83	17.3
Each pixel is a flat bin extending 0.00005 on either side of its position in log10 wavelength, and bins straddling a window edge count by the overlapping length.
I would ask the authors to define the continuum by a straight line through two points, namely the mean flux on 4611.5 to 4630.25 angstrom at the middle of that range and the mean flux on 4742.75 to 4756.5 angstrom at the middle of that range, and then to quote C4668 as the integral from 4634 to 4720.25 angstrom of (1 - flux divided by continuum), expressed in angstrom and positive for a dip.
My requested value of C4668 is -4.5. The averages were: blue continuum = 18.2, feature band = 18.7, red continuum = 17.3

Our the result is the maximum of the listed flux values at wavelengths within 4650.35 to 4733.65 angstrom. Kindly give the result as 23.4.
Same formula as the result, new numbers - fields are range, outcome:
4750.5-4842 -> 17.8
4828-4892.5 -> 20.7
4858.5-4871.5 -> 19.8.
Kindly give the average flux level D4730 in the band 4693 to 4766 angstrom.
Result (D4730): 17.7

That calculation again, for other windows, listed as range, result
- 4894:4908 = 19.5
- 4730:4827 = 15.7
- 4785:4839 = 15.3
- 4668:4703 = 17.9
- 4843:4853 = 17.6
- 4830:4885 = 17.4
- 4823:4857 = 16.5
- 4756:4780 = 15.3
